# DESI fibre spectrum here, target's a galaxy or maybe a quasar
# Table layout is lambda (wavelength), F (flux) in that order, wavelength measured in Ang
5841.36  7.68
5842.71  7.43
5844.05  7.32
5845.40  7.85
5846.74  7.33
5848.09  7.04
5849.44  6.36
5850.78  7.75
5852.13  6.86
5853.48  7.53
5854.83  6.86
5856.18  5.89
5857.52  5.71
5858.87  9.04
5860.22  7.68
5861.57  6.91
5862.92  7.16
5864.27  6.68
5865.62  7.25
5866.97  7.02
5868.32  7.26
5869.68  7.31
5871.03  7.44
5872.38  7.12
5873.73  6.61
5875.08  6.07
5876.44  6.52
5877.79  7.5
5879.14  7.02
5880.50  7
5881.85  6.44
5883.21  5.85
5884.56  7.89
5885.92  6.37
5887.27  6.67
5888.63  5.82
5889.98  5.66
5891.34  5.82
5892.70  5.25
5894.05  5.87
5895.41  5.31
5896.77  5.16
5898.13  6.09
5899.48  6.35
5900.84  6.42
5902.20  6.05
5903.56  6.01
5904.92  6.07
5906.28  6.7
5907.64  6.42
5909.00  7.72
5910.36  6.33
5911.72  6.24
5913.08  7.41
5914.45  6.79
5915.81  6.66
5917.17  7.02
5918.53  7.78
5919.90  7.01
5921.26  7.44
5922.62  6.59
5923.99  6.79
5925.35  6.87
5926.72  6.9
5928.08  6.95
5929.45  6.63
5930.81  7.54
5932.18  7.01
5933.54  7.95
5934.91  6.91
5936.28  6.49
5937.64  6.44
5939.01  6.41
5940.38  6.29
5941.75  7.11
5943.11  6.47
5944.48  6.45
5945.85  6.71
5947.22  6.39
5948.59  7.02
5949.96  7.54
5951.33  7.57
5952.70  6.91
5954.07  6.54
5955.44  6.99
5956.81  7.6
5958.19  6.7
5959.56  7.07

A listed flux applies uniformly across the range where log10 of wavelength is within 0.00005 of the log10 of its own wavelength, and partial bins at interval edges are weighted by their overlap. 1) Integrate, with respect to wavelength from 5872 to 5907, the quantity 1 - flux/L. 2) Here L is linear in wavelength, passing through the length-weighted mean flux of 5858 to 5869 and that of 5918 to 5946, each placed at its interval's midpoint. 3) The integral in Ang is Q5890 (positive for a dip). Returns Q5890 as 4.3 Ang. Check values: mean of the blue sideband 7.34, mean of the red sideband 6.89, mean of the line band 6.29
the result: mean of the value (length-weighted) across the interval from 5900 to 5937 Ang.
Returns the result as 6.84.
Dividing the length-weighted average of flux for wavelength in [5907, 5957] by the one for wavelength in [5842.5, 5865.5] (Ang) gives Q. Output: 0.97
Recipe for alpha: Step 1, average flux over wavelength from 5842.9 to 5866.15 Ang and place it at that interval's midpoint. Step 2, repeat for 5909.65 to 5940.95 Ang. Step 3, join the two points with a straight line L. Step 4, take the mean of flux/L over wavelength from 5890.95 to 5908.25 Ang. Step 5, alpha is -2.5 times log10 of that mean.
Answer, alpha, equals 0.17 mag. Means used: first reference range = 7.14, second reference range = 6.89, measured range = 5.96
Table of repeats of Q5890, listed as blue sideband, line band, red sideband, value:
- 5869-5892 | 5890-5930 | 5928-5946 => 1.5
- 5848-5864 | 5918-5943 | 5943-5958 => 0.1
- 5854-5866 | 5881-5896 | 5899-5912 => 1.3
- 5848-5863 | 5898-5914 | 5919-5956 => 1.0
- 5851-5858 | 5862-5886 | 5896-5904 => -2.0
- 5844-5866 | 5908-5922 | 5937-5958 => -0.2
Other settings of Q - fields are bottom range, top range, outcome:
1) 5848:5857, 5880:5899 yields 0.89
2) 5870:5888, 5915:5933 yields 1.03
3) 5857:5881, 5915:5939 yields 0.99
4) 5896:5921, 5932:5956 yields 1.04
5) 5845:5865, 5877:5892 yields 0.92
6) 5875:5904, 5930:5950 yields 1.09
